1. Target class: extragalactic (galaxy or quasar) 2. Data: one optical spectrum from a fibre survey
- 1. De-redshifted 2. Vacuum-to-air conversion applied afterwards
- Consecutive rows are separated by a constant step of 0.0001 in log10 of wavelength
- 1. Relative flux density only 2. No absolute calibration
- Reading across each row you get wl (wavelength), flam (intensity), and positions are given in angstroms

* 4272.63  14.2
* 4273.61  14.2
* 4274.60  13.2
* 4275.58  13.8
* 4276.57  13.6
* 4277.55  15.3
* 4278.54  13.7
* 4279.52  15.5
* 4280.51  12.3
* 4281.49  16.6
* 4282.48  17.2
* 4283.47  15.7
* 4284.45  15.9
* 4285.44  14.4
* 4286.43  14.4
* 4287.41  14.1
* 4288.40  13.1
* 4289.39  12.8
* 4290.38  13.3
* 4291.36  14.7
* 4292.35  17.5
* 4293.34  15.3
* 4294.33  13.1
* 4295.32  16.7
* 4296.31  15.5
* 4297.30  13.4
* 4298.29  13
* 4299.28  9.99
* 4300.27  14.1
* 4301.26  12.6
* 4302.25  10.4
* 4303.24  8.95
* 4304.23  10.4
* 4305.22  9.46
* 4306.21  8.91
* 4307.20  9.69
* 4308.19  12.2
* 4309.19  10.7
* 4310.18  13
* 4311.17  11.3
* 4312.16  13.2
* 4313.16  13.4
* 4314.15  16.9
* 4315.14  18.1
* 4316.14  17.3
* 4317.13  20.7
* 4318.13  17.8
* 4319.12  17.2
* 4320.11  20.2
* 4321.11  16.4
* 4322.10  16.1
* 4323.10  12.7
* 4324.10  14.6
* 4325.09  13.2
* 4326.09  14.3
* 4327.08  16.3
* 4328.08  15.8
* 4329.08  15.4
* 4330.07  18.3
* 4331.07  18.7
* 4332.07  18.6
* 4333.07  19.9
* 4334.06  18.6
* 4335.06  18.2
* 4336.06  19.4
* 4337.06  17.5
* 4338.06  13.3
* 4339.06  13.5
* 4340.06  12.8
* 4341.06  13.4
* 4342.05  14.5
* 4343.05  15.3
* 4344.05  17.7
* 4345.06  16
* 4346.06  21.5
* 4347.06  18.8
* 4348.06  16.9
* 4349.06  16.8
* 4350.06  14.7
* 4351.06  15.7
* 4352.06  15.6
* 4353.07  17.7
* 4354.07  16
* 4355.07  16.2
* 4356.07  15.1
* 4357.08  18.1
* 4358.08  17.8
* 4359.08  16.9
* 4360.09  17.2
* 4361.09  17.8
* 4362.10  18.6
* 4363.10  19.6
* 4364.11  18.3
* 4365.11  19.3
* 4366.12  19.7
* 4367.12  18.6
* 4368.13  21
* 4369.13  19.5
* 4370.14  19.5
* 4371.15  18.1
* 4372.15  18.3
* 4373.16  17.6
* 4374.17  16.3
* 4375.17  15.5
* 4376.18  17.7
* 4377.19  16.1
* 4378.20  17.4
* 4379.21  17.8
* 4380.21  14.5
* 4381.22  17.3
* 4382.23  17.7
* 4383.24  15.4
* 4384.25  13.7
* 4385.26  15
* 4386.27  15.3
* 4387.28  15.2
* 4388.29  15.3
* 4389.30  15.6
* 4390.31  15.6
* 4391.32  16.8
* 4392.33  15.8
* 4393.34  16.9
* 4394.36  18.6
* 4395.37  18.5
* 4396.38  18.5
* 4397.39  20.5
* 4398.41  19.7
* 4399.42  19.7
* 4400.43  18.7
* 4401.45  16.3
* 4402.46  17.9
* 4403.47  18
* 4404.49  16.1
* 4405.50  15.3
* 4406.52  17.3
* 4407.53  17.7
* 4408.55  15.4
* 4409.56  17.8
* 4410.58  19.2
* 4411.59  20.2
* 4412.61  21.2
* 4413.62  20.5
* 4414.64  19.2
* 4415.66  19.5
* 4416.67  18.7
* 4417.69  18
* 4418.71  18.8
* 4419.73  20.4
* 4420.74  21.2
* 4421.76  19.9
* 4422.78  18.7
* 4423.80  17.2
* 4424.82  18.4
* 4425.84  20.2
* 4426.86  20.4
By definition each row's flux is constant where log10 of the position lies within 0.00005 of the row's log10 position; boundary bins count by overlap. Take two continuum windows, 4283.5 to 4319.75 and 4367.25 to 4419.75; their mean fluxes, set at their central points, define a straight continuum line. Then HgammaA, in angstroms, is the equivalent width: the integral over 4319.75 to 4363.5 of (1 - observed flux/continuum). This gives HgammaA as -3.3 angstroms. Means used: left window 13.8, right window 17.6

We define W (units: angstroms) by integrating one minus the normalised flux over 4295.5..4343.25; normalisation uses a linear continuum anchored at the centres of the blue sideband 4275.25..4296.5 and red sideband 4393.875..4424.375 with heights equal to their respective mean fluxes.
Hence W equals 3.4 angstroms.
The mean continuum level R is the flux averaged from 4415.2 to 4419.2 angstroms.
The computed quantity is 18.7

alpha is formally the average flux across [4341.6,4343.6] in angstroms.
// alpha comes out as 15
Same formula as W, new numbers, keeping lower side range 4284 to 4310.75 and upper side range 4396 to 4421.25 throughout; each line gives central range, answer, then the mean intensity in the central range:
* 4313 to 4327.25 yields -2.4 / 16.4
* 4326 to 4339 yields -2.2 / 17.2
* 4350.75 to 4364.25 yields -1.0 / 17.2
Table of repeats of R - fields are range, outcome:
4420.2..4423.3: 19.9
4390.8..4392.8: 16.3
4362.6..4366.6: 19.2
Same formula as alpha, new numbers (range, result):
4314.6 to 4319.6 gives 18.2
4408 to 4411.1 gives 17.5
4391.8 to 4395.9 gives 17.4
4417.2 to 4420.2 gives 19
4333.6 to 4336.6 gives 18.7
